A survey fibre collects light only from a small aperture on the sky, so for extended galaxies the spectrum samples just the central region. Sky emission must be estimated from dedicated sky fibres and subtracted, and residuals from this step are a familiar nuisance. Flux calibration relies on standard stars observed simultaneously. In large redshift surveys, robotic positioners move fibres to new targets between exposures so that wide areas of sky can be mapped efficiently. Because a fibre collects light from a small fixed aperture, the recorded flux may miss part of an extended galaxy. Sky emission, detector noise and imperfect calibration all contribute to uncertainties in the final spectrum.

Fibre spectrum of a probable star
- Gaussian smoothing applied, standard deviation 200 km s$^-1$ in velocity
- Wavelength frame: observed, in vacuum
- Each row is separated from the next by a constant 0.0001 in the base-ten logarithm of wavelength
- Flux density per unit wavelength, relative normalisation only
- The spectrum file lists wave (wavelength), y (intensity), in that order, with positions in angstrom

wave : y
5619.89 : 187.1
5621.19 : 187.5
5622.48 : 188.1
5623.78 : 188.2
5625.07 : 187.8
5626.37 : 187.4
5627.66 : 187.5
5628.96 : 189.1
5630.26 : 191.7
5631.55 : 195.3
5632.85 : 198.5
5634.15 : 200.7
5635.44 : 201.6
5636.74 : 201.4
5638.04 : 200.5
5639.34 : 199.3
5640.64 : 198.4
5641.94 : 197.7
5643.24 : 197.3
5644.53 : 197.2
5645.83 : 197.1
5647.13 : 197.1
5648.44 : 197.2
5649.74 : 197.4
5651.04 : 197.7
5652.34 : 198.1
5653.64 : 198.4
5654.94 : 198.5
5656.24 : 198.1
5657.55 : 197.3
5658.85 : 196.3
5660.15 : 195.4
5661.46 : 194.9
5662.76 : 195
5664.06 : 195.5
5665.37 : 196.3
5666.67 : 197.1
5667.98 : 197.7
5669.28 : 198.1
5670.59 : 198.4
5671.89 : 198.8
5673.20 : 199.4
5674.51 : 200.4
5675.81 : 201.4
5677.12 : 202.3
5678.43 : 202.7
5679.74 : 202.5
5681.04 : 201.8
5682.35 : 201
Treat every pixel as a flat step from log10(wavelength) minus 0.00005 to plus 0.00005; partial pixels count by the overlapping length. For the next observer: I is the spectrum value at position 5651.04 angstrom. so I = 197.7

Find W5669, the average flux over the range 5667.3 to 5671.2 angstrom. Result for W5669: 198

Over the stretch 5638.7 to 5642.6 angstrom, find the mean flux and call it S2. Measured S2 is 198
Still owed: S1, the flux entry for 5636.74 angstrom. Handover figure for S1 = 201.4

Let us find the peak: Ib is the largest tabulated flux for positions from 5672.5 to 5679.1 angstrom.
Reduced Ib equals 202.7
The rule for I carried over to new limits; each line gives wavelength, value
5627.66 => 187.5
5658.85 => 196.3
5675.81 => 201.4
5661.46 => 194.9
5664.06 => 195.5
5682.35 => 201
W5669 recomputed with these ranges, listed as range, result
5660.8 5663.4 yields 195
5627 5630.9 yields 189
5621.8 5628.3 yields 188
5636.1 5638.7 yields 201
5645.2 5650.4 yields 197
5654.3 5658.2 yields 198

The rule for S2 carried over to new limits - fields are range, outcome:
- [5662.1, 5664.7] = 196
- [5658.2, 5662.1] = 195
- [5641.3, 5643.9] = 198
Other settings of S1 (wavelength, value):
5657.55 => 197.3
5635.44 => 201.6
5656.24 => 198.1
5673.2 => 199.4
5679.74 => 202.5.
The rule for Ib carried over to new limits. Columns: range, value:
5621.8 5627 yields 188.2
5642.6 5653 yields 198.1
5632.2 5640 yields 201.6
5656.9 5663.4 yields 197.3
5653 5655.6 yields 198.5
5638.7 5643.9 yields 199.3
